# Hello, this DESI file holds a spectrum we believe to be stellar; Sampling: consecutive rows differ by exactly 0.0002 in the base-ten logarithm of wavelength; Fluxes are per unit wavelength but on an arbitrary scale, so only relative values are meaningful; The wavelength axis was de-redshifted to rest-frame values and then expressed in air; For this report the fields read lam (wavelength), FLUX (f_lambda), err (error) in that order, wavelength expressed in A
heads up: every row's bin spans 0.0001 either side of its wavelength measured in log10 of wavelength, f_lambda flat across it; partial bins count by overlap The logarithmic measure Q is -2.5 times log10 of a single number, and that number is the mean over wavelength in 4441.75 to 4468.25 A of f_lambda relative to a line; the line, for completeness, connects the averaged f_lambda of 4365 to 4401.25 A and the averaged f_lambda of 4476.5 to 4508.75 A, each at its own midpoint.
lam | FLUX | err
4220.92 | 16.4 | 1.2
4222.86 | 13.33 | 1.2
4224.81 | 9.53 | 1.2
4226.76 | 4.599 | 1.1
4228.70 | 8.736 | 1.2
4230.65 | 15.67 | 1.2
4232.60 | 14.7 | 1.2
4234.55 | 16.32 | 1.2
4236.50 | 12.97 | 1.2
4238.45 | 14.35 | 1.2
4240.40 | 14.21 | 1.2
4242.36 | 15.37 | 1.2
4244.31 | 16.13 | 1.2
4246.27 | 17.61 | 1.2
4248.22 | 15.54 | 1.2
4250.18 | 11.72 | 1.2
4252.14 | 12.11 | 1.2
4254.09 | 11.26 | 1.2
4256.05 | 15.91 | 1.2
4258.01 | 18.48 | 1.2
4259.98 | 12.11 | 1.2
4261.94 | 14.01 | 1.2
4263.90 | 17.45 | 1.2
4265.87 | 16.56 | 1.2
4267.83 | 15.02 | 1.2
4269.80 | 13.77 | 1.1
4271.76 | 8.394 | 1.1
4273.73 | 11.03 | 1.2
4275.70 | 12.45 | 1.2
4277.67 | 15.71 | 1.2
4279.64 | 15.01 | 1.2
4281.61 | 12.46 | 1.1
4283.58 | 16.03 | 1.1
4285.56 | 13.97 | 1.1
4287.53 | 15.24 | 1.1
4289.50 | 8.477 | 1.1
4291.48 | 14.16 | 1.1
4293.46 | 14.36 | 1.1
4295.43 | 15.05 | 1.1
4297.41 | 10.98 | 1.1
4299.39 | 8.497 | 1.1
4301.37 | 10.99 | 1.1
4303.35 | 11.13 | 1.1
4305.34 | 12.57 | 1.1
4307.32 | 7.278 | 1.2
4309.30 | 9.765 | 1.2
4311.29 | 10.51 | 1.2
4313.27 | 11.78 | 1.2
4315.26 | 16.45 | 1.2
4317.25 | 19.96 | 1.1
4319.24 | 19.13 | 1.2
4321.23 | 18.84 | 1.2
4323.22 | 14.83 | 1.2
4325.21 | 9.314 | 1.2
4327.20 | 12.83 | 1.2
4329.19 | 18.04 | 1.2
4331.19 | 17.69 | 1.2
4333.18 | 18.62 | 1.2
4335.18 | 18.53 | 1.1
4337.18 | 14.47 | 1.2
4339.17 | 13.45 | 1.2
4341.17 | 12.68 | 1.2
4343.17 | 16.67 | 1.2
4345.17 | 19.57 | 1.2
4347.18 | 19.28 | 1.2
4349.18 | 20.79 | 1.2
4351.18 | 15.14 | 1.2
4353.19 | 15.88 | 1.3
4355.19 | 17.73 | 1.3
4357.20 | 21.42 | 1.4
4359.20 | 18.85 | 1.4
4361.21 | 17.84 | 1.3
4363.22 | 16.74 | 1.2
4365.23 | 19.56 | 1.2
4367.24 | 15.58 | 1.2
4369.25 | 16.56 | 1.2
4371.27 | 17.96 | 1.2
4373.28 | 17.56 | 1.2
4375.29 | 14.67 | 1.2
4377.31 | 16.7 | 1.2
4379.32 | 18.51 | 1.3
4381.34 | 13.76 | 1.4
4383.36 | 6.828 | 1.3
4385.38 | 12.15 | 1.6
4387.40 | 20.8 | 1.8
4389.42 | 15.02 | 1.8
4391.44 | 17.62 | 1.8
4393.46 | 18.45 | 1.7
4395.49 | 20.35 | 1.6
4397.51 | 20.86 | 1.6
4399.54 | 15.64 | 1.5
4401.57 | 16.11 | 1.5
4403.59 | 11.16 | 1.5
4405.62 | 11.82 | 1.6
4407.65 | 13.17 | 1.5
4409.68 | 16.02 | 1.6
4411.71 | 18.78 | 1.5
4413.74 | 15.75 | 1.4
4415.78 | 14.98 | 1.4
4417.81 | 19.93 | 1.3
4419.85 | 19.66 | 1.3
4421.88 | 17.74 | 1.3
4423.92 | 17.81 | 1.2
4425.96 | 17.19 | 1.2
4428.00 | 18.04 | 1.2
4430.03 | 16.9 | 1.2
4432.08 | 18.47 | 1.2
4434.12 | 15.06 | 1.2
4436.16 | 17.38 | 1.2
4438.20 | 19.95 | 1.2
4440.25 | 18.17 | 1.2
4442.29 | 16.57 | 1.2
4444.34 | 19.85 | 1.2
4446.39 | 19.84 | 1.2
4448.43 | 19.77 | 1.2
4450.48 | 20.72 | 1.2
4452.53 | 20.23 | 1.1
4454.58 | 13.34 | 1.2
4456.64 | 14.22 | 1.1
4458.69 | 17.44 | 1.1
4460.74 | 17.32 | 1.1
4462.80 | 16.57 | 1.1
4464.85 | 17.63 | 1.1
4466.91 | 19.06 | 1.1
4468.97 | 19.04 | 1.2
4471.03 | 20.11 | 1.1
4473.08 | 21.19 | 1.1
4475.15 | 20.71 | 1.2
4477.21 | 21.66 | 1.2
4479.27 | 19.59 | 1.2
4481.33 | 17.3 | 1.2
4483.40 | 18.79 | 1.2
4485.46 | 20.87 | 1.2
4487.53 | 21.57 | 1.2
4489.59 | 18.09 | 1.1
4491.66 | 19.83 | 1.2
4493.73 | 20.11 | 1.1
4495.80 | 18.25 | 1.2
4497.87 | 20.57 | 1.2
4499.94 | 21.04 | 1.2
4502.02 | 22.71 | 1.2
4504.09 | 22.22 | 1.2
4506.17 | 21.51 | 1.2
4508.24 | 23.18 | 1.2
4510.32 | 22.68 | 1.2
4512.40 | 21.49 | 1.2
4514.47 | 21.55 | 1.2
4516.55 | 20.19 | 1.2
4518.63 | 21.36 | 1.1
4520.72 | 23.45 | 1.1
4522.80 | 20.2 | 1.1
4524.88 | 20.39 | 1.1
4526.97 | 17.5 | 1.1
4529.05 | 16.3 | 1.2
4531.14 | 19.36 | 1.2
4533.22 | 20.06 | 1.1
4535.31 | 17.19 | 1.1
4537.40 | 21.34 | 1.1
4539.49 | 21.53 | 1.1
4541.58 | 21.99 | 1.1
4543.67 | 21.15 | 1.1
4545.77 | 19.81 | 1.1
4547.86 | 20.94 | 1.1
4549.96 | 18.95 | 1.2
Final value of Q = 0.066 mag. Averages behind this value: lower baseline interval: 16.5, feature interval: 17.9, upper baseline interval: 20.4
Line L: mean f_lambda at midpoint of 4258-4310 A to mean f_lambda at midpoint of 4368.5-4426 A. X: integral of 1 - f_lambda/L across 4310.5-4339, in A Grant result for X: -3.3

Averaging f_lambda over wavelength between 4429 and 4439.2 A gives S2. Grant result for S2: 17.6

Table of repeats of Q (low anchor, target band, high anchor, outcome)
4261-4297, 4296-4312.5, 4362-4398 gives 0.36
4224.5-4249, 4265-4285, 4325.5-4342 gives 0.06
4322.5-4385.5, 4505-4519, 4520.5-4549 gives -0.12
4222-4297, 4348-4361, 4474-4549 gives -0.13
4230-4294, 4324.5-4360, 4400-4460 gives -0.08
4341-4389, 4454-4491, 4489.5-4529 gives 0.07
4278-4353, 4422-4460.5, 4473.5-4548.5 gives 0.03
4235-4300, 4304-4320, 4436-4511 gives 0.14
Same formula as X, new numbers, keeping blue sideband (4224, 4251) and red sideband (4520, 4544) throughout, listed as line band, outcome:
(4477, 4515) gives -2.93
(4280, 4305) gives 3.35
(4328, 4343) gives -0.58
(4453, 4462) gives 1.19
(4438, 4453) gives -1.06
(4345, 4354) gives -1.21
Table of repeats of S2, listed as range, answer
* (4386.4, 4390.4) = 17.9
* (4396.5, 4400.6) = 18.2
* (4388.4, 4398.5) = 18.5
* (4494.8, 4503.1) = 20.7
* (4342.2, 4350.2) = 19.1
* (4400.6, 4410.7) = 13.7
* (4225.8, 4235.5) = 12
